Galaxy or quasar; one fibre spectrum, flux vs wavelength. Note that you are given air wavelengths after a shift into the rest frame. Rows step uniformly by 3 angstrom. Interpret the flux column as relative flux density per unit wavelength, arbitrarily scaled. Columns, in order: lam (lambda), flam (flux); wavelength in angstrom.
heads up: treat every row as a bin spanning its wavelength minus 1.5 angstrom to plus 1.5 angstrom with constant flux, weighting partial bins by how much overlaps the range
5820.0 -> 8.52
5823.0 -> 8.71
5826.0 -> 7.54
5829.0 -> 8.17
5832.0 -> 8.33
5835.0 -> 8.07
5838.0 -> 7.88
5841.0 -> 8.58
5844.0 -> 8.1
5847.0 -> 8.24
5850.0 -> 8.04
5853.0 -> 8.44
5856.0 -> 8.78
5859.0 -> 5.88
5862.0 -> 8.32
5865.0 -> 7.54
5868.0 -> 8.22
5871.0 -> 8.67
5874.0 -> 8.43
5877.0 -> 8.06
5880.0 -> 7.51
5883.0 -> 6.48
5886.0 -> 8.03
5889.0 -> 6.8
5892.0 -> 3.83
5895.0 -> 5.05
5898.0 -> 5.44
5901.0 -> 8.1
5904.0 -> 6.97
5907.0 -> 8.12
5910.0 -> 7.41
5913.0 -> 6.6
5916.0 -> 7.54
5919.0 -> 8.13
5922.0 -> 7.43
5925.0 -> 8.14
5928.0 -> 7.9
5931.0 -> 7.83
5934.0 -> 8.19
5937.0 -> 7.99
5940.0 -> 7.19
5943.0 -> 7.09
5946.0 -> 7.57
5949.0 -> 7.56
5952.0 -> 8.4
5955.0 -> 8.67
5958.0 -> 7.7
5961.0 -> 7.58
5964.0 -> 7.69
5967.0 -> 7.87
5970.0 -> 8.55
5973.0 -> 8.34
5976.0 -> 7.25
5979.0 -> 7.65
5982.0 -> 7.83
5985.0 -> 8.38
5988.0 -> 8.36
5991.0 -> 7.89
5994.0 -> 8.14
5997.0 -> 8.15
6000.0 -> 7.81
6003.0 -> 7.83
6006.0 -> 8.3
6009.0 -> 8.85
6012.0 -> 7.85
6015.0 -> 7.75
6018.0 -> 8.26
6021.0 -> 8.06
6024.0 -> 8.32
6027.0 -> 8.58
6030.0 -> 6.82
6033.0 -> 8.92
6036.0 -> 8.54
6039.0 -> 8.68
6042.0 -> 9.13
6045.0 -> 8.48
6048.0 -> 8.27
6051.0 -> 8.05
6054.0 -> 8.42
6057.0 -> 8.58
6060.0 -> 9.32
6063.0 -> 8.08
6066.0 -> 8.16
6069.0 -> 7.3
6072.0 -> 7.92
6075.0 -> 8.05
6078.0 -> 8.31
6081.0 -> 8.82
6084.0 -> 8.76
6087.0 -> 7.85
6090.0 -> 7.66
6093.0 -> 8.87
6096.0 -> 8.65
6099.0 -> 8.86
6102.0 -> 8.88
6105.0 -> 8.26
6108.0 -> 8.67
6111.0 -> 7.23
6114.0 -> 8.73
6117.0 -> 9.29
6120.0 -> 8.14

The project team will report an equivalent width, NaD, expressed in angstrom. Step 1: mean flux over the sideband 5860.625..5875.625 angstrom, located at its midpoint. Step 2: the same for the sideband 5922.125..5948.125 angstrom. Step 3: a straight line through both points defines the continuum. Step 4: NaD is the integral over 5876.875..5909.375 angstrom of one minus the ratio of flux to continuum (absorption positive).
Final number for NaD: 5.3 angstrom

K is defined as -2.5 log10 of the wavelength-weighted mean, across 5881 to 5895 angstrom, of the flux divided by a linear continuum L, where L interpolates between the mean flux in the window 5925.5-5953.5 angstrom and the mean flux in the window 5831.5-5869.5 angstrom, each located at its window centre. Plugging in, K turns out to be 0.27 mag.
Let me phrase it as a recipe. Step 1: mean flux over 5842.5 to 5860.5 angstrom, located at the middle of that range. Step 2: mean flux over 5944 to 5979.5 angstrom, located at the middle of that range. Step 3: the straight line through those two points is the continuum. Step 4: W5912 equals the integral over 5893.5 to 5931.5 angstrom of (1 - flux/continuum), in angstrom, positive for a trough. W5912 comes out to 3.1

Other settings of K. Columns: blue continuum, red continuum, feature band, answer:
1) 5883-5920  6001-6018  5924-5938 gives -0.12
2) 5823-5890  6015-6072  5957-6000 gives 0.03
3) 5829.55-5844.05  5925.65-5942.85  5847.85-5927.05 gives 0.08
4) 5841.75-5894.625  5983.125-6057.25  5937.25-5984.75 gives 0.02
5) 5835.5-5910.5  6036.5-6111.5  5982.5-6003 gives -0.01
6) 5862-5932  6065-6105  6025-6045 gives -0.05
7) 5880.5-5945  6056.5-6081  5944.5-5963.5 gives -0.06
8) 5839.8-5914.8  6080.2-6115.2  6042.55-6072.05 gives -0.01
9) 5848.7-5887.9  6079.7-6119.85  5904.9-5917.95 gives 0.08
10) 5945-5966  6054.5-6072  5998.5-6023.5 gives 0.00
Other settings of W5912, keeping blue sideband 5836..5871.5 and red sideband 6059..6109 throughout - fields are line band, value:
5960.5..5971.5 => 0.3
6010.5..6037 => 0.5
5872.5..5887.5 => 0.7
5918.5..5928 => 0.3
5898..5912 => 1.3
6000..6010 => 0.0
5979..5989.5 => 0.1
